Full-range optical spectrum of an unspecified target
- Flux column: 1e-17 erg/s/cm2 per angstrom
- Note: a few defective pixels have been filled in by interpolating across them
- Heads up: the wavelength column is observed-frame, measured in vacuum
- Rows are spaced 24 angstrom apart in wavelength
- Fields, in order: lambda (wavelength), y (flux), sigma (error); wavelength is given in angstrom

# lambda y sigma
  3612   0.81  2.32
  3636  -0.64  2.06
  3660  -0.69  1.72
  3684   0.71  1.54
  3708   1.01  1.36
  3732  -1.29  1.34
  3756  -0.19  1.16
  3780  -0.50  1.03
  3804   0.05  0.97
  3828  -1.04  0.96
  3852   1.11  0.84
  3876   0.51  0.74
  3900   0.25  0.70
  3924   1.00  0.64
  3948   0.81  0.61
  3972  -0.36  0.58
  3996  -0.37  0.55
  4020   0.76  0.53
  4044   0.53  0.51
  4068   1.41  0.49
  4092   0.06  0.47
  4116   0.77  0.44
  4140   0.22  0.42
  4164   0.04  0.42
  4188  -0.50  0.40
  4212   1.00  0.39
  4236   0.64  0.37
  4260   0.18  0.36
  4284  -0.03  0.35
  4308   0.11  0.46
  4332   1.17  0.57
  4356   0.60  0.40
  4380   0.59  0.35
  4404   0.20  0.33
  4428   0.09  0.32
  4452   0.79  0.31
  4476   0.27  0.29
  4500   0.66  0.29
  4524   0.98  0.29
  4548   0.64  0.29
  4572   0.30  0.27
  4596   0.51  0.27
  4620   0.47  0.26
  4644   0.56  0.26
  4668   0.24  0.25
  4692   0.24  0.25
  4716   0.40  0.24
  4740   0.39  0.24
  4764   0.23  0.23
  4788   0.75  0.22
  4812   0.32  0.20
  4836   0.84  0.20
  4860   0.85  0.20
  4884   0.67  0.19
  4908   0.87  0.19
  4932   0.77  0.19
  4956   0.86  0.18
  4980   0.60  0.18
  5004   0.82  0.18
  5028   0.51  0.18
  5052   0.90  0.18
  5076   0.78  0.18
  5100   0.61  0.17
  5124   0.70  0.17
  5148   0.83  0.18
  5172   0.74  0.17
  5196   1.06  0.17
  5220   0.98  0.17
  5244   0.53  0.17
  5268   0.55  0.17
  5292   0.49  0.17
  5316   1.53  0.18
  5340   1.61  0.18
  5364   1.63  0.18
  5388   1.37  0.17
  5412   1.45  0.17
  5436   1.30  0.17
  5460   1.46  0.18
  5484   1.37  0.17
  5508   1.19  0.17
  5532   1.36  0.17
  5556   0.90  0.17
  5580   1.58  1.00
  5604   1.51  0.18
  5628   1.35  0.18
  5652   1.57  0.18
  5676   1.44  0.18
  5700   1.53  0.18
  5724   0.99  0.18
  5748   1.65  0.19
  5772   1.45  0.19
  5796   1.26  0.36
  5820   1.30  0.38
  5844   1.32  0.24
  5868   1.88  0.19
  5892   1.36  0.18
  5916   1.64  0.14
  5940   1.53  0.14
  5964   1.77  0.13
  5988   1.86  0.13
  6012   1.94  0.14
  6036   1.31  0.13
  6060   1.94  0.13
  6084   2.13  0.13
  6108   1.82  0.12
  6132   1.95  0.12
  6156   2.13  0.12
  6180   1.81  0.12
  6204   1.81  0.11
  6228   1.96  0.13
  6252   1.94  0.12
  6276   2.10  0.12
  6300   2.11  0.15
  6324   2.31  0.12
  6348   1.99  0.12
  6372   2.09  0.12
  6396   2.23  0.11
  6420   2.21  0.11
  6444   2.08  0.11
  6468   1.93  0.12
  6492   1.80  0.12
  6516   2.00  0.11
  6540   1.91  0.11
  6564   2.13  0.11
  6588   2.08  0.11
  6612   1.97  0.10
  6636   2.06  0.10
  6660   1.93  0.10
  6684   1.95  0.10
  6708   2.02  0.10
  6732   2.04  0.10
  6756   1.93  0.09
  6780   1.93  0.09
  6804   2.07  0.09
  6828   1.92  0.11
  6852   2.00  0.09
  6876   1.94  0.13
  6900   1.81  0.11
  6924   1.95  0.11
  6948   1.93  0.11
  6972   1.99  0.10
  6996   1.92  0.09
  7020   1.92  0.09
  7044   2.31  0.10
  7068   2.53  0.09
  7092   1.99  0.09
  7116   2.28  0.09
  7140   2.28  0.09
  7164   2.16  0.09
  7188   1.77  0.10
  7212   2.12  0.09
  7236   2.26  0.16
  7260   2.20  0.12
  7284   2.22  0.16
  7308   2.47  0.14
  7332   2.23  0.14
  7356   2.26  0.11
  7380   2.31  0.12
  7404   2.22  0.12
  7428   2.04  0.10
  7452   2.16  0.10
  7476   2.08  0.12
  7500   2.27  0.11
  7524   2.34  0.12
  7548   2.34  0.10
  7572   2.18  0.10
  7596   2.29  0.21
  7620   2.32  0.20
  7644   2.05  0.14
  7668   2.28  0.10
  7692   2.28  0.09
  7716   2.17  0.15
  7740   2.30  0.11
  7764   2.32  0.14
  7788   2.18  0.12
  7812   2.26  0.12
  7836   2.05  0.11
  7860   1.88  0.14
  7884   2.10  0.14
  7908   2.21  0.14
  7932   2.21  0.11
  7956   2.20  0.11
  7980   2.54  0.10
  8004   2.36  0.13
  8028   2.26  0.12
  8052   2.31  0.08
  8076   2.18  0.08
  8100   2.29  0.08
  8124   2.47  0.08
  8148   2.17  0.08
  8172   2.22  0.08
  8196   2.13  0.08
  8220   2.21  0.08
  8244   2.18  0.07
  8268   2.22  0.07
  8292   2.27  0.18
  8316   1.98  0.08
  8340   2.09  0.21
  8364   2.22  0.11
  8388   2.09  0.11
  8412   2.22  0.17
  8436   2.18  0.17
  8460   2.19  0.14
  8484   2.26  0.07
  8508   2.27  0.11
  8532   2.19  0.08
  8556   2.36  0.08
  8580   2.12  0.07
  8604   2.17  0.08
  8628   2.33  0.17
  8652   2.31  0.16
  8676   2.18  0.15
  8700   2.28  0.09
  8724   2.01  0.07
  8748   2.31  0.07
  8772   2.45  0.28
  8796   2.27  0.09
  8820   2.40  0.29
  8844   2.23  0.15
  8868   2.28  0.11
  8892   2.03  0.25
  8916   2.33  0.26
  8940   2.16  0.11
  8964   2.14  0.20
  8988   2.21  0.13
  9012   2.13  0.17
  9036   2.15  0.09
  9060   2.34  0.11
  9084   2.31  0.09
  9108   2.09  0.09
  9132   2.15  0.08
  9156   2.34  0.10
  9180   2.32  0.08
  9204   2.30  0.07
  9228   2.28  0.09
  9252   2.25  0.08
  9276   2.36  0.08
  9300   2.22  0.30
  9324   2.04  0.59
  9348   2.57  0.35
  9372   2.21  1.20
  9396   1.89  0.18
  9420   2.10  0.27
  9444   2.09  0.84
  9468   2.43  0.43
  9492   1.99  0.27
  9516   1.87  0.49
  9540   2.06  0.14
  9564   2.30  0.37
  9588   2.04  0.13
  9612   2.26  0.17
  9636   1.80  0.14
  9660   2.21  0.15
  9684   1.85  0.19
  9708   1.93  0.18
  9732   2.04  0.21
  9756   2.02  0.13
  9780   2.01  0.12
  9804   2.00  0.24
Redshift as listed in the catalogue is 0.33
